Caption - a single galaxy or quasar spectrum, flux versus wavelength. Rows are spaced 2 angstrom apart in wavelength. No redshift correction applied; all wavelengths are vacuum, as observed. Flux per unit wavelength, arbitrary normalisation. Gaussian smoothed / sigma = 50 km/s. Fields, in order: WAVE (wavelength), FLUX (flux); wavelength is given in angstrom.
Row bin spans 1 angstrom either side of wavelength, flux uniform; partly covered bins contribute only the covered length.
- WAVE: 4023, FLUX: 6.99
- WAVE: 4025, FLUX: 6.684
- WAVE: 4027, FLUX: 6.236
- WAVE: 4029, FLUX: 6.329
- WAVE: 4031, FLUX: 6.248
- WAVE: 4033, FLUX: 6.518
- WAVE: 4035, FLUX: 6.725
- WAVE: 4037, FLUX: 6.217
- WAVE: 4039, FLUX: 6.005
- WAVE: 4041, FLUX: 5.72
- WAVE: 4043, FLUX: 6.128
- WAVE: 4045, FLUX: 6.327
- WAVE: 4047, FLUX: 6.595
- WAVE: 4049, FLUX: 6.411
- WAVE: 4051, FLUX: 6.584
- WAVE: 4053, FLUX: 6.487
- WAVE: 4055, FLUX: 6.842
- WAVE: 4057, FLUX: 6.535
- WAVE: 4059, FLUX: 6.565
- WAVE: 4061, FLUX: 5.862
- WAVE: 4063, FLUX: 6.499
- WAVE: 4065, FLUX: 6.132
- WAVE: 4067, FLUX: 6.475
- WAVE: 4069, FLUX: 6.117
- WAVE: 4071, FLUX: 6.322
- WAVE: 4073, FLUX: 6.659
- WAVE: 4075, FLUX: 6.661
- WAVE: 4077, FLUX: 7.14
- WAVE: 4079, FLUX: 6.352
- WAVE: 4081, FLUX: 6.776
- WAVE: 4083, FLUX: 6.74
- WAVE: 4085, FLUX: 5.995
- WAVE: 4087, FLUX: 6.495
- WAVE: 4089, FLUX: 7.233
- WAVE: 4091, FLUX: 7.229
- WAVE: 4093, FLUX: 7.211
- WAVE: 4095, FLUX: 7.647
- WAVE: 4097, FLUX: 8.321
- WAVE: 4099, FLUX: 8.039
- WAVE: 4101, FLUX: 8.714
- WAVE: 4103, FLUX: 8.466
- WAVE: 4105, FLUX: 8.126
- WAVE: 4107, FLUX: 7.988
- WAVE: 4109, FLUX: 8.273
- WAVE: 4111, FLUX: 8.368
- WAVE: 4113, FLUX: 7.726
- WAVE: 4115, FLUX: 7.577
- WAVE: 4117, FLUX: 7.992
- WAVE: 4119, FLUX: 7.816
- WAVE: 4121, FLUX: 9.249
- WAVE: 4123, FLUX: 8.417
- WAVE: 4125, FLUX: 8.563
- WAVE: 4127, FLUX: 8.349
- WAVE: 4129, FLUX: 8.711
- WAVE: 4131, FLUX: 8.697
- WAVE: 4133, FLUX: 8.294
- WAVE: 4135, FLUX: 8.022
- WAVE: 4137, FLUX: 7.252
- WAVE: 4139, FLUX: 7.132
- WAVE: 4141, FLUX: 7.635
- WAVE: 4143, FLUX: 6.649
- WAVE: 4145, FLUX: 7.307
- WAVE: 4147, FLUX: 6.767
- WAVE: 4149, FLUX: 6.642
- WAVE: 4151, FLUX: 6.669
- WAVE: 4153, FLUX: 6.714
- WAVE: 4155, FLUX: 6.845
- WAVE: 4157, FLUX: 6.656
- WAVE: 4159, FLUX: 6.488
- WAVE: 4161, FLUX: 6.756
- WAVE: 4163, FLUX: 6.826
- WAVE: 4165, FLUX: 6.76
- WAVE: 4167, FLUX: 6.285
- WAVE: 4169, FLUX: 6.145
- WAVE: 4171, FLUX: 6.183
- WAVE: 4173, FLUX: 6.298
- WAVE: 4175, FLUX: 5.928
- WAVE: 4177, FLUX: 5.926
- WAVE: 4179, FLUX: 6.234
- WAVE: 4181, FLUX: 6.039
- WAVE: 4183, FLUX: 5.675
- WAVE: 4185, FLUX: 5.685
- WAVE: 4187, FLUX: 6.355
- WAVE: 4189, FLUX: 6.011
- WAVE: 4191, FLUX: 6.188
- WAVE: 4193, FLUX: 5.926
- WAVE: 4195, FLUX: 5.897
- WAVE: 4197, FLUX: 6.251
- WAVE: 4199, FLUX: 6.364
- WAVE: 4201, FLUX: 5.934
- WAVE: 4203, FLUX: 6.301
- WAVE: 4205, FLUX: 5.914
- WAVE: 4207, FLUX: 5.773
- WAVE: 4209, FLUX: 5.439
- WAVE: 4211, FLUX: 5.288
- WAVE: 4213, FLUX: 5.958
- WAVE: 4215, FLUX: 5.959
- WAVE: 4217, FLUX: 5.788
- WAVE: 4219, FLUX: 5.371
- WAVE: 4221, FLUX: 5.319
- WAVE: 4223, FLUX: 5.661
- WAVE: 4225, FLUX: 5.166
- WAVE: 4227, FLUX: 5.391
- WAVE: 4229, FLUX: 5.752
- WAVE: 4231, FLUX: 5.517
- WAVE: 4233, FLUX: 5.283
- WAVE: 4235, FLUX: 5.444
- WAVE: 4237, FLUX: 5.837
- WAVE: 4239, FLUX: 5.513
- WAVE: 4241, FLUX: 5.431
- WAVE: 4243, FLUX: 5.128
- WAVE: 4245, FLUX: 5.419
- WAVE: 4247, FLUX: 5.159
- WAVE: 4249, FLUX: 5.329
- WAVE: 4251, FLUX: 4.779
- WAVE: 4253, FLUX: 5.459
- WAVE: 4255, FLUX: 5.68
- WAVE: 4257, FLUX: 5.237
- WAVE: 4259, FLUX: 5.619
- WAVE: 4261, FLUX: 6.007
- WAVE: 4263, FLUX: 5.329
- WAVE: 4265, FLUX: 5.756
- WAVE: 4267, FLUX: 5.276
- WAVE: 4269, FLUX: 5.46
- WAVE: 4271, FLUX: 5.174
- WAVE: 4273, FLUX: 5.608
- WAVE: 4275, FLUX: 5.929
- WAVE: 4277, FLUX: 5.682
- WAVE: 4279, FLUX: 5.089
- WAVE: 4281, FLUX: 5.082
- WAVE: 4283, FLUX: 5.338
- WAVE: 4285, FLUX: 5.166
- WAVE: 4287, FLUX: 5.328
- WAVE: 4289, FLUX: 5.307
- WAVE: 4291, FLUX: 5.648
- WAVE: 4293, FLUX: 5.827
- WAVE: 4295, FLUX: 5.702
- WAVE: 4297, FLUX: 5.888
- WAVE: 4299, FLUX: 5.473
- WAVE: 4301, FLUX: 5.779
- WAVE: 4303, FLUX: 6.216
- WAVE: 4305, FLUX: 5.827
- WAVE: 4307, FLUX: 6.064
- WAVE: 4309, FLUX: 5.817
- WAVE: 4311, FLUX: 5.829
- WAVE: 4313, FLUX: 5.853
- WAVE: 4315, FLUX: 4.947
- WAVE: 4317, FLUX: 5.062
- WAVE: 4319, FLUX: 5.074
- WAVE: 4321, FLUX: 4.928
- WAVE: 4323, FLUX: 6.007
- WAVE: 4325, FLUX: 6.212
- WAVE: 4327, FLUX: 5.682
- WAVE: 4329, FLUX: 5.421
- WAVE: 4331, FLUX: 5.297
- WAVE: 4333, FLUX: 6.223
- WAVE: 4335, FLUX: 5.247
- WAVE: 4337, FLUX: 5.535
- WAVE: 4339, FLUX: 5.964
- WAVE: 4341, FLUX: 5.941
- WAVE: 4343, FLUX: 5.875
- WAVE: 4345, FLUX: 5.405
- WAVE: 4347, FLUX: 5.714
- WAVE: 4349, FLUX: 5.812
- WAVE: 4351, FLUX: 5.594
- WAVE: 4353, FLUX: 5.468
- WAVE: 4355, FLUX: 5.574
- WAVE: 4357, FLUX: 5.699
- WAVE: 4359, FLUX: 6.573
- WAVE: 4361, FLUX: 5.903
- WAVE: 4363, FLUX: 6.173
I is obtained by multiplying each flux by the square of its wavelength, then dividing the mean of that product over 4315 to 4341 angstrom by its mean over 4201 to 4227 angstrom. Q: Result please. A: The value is 1.03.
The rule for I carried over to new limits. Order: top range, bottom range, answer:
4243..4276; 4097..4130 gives 0.71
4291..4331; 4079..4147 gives 0.80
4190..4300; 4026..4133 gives 0.84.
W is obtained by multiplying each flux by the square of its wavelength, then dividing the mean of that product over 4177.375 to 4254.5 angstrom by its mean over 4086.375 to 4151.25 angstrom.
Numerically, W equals 0.76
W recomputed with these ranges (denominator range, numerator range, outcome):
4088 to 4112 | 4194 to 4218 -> 0.78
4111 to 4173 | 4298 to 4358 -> 0.84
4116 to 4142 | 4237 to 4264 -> 0.70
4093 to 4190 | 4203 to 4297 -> 0.80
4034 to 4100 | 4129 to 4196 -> 1.05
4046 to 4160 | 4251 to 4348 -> 0.84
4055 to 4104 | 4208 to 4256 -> 0.85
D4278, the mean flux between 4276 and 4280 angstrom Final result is 5.39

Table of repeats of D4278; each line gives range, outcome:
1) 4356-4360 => 6.14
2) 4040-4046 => 6.06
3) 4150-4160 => 6.67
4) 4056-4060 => 6.55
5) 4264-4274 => 5.45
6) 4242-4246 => 5.27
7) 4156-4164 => 6.68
